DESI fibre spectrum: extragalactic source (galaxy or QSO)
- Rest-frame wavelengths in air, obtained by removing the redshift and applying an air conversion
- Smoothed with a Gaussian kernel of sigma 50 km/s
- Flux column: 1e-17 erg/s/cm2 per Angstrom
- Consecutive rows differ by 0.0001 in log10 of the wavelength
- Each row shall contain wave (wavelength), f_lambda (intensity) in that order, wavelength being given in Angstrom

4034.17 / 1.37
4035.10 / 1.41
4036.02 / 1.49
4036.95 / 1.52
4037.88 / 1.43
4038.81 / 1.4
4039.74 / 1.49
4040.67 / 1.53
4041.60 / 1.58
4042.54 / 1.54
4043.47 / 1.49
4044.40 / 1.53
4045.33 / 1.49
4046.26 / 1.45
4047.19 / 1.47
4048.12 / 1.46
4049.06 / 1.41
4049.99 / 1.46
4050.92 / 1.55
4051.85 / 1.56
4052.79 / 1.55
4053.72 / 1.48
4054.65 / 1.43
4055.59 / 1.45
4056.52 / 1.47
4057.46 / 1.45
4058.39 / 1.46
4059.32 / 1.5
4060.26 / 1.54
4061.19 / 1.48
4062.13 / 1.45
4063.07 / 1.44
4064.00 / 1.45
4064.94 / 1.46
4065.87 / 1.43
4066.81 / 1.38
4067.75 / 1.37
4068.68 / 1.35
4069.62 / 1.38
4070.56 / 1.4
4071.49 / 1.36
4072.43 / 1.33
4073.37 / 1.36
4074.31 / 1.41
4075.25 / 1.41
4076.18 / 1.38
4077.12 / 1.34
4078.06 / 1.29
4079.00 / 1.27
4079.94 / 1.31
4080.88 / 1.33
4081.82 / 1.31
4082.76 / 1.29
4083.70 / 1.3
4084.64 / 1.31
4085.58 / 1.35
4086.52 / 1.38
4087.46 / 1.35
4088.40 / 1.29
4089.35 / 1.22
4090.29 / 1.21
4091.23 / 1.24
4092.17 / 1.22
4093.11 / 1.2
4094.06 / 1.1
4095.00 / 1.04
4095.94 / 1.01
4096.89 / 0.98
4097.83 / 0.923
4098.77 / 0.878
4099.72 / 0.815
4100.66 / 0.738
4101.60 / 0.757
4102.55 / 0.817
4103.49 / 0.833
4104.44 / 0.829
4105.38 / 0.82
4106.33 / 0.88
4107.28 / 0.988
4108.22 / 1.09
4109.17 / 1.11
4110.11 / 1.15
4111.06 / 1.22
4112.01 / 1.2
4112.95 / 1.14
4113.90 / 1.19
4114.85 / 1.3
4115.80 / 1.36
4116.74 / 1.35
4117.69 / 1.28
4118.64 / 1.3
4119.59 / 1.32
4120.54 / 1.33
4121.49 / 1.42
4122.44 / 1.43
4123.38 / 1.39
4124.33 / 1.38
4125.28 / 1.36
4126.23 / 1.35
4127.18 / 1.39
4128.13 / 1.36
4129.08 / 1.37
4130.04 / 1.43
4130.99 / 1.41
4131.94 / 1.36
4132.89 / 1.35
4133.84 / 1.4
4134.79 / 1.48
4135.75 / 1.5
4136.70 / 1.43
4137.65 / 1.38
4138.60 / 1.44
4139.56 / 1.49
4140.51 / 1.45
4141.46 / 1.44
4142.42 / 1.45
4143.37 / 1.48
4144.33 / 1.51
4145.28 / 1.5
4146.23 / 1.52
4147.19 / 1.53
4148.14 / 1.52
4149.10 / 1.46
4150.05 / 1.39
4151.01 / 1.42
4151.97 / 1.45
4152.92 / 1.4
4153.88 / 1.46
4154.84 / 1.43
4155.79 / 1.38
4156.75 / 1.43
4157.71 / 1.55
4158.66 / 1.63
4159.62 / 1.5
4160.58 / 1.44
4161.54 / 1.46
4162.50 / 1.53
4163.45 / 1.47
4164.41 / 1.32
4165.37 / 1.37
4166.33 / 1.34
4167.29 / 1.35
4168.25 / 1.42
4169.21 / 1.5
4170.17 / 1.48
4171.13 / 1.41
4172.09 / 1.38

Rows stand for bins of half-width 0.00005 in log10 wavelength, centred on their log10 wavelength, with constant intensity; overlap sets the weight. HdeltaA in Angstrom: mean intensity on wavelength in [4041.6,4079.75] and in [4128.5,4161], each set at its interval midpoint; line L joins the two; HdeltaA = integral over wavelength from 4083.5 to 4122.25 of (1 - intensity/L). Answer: 8.5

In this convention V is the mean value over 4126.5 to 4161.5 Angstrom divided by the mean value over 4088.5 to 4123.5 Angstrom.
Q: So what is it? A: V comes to 1.30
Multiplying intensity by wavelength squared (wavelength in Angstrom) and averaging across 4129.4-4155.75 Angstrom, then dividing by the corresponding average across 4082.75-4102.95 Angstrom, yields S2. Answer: 1.3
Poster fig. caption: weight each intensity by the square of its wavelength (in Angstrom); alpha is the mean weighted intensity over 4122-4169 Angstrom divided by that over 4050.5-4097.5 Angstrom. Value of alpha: 1.1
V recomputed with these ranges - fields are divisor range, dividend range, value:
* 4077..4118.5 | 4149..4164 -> 1.29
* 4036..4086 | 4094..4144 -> 0.86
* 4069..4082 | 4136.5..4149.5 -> 1.09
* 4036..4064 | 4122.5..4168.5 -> 0.97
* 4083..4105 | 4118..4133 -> 1.27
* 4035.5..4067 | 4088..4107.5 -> 0.67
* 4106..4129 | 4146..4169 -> 1.14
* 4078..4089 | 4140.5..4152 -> 1.12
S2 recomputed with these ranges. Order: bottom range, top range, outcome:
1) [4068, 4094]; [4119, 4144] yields 1.10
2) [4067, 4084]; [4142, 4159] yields 1.14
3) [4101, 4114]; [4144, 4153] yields 1.51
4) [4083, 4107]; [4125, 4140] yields 1.35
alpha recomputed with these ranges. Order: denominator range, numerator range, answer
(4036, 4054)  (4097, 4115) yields 0.67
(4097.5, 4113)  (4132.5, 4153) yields 1.56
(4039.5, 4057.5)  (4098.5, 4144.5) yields 0.87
